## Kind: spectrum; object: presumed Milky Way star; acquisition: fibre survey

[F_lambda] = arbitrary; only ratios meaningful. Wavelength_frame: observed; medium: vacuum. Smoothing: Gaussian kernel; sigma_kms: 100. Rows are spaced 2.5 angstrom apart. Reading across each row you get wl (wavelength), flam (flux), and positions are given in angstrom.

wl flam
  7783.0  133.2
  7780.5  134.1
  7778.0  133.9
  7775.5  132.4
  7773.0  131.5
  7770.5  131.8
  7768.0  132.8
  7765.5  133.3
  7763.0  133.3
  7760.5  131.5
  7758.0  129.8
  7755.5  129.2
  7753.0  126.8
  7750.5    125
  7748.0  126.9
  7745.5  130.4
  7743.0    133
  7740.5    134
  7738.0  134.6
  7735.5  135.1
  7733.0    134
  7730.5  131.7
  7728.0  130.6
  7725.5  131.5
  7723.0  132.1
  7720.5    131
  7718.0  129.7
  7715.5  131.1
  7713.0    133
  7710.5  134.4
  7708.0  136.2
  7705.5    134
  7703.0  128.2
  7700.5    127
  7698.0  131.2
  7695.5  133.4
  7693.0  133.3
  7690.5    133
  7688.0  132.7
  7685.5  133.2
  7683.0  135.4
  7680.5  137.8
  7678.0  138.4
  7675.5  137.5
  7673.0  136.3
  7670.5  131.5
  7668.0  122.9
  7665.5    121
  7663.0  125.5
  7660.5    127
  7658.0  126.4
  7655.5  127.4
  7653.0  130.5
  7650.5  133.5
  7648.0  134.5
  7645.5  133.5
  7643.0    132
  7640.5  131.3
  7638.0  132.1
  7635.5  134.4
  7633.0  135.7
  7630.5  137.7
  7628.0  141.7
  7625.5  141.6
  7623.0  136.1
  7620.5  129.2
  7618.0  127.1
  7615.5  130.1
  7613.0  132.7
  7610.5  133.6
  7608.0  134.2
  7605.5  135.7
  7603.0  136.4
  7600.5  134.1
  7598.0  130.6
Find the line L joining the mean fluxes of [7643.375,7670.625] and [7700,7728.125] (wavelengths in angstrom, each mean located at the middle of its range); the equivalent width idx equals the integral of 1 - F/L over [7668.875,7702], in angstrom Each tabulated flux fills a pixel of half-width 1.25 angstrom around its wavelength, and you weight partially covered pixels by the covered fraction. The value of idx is -0.9 angstrom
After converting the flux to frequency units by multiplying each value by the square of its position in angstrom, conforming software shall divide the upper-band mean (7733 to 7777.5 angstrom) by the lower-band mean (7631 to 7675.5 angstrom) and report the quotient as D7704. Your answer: 1.03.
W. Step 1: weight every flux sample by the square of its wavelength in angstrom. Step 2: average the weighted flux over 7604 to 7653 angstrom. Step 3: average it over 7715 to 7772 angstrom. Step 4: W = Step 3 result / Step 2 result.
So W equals 1.0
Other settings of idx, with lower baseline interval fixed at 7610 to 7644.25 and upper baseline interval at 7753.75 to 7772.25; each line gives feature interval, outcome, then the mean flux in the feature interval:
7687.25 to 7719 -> 0.1 angstrom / 132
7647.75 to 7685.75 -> 0.6 angstrom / 131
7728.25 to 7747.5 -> -0.1 angstrom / 133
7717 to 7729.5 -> 0.1 angstrom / 131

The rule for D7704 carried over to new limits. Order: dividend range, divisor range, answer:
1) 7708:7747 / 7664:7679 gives 1.03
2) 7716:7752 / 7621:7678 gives 1.01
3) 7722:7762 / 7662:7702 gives 1.01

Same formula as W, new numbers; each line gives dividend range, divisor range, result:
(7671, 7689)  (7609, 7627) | 1.04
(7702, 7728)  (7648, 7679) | 1.03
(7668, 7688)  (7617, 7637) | 1.01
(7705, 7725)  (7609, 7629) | 1.02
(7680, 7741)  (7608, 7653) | 1.01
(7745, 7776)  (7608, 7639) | 1.01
